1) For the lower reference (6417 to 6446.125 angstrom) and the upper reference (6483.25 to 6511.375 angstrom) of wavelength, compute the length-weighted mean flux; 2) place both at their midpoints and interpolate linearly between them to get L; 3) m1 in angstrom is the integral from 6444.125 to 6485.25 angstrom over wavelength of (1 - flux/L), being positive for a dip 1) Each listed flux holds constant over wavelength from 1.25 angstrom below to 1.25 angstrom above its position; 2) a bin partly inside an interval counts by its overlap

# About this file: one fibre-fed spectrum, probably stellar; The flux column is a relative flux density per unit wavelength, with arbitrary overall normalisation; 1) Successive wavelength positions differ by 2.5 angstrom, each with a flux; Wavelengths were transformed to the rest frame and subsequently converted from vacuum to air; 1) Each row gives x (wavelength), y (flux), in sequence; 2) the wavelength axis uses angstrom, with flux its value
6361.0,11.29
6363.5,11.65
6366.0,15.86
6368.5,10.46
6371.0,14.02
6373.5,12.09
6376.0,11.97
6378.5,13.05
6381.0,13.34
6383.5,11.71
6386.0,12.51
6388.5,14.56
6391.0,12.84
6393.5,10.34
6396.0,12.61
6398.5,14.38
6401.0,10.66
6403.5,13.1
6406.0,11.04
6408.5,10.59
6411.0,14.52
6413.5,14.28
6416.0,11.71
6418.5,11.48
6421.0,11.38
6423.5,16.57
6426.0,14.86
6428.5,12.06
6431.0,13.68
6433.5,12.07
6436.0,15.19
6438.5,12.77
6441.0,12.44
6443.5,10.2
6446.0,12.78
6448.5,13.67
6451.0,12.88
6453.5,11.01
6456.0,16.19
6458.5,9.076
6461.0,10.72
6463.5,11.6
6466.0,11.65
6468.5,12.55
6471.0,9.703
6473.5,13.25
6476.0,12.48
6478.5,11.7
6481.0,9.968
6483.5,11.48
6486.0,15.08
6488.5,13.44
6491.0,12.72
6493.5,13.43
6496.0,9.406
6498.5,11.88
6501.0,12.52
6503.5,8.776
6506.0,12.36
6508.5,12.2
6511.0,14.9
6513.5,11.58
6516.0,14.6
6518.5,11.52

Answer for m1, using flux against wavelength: 2.27 angstrom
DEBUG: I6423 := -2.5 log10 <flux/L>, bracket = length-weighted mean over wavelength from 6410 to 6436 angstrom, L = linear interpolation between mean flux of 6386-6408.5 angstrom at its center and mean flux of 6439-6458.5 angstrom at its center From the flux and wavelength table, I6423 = -0.08 mag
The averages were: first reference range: 12.3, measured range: 13.3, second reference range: 12.5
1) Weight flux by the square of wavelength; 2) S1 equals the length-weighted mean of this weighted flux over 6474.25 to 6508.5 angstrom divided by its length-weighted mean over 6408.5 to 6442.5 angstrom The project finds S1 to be 0.9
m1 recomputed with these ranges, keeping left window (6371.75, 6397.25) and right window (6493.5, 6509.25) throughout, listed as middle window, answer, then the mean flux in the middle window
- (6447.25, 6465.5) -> -0.5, 12.1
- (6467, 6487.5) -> -0.8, 12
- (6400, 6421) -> 0.2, 12.1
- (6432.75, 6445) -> -0.6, 12.6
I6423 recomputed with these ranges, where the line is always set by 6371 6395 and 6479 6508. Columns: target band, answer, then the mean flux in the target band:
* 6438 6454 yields -0.01 mag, 12.3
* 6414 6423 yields 0.02 mag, 12.2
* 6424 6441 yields -0.10 mag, 13.5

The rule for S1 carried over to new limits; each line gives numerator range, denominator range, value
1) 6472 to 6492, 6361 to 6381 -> 1.02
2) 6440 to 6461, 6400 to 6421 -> 1.02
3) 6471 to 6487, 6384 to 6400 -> 0.97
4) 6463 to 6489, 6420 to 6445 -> 0.93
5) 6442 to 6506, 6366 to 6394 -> 0.97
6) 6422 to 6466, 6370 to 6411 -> 1.04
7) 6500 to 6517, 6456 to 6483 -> 1.09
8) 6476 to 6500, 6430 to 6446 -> 0.97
